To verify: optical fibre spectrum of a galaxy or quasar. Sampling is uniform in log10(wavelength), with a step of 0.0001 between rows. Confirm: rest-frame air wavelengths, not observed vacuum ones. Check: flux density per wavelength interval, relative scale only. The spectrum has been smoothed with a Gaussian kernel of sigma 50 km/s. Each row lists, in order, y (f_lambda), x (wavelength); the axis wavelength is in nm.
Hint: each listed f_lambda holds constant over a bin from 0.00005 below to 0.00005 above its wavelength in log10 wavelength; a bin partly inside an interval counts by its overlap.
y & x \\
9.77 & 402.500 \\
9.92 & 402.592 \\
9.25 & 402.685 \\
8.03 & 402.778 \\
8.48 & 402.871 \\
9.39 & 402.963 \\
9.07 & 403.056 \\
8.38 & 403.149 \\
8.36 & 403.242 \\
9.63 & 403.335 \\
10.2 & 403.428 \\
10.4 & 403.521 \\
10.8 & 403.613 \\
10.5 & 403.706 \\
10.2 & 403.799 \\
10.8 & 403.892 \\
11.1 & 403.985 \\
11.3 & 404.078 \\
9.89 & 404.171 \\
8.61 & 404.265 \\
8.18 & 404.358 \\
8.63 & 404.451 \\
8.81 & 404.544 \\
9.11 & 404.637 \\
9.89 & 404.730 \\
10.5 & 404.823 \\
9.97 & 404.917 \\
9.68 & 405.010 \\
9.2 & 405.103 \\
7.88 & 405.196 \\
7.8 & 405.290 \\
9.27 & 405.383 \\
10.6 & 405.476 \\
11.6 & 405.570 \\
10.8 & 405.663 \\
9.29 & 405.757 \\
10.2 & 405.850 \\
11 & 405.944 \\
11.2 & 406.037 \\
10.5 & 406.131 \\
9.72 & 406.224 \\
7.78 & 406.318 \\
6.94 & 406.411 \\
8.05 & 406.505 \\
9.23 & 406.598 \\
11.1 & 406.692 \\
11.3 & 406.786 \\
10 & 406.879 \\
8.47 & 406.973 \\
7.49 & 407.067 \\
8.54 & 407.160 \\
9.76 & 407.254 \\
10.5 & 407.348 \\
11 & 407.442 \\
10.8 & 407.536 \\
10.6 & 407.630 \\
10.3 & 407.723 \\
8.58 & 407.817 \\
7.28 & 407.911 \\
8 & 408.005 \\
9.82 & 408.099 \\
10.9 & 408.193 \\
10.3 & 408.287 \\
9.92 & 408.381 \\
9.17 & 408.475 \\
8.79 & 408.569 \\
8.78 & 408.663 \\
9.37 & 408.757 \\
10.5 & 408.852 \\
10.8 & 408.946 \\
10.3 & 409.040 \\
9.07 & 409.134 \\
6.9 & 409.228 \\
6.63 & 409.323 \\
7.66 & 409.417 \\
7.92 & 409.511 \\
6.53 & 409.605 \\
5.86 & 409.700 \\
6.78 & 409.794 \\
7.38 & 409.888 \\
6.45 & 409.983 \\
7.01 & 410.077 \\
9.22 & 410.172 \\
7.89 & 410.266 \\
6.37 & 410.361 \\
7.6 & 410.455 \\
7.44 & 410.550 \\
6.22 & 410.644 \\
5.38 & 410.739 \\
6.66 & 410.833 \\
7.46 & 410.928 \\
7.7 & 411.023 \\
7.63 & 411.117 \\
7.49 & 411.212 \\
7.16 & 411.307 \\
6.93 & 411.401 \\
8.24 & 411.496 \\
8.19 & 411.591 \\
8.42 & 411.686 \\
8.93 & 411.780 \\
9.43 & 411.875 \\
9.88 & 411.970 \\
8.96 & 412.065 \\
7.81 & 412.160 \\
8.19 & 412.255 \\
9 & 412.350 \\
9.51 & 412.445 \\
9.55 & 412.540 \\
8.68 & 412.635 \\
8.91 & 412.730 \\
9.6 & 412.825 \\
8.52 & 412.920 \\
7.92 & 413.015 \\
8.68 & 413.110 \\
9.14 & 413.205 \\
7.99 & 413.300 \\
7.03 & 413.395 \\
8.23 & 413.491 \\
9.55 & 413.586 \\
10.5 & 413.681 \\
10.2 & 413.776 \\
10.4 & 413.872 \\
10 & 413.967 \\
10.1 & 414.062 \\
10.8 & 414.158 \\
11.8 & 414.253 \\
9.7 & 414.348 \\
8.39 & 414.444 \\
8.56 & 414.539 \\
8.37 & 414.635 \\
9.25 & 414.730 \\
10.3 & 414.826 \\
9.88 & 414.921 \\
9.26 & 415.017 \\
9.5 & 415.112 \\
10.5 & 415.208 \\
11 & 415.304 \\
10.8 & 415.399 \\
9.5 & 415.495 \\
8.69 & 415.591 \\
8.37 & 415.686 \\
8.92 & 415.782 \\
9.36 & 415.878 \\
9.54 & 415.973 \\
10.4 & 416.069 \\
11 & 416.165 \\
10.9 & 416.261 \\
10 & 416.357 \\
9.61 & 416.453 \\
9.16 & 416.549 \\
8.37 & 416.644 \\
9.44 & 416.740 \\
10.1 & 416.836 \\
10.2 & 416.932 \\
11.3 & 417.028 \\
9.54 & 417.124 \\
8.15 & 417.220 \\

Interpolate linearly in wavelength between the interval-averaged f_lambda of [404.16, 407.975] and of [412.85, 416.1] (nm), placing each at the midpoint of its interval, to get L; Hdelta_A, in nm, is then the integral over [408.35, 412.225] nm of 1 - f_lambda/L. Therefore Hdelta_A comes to 0.62 nm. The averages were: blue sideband 9.5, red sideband 9.44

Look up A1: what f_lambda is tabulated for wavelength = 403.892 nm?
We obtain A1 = 10.8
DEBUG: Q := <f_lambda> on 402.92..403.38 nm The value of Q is 8.95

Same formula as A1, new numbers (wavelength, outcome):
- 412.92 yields 8.52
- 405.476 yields 10.6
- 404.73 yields 9.89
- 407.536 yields 10.8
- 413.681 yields 10.5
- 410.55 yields 7.44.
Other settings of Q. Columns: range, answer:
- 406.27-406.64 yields 7.99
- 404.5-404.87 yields 9.59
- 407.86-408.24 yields 8.99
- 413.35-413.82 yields 9.1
